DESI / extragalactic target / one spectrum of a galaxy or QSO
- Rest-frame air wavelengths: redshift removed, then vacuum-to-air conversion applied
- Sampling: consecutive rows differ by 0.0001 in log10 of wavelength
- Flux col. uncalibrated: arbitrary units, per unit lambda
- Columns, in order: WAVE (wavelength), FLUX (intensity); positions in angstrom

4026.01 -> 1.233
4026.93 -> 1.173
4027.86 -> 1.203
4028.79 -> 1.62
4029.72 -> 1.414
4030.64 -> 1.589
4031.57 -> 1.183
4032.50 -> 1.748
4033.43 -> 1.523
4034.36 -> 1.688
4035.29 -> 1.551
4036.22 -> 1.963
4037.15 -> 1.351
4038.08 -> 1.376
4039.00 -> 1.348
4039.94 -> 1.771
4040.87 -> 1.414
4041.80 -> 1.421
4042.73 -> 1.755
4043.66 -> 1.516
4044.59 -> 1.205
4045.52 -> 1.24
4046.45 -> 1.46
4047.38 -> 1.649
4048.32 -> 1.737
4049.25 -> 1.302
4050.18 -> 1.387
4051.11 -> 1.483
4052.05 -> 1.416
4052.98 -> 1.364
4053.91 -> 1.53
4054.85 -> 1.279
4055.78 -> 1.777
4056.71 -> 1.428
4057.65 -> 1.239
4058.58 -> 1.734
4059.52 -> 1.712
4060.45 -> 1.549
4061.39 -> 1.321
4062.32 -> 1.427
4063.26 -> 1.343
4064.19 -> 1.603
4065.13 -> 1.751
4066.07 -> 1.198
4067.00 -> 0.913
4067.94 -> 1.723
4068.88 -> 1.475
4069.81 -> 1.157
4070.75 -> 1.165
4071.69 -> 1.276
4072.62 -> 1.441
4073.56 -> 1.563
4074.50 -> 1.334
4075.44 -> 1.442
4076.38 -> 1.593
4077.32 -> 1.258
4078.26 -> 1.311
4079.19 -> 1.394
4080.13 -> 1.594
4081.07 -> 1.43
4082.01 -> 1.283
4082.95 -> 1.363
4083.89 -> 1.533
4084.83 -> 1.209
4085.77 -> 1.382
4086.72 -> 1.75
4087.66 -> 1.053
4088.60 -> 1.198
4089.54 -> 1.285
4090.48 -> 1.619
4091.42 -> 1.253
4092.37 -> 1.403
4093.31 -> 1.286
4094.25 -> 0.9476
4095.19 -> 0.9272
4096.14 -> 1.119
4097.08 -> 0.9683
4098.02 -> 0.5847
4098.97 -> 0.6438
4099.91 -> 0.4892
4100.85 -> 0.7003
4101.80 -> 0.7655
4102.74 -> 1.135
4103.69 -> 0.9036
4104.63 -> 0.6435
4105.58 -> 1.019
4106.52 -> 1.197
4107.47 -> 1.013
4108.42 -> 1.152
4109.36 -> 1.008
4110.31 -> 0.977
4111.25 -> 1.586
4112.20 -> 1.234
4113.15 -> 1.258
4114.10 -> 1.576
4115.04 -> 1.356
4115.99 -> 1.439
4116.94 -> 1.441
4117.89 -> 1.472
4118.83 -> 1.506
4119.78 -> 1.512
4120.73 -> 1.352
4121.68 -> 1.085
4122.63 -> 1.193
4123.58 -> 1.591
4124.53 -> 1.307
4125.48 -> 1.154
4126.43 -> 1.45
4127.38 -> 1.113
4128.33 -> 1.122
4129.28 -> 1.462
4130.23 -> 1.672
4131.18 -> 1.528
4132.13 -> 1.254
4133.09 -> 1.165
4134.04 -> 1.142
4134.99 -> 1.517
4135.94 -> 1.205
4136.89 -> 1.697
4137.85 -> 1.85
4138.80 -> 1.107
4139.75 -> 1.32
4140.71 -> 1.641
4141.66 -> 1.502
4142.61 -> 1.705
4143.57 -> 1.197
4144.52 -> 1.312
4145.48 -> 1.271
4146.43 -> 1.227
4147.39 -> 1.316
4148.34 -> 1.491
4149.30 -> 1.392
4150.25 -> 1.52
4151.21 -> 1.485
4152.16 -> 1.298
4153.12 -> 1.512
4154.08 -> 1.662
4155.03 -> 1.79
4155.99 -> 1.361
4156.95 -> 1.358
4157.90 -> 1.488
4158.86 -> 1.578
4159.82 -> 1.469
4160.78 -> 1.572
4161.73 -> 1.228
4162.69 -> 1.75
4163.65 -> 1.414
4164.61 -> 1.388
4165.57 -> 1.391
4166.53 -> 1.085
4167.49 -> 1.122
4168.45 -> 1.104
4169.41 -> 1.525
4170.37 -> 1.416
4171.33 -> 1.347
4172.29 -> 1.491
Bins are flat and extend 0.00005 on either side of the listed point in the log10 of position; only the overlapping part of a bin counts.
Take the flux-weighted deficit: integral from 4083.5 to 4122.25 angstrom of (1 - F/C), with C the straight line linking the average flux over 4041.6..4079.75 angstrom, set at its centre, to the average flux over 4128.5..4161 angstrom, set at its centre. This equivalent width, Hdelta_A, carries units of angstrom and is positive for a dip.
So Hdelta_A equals 7.23 angstrom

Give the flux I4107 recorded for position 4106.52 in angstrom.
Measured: 1.197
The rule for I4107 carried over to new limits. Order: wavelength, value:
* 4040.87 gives 1.414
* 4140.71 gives 1.641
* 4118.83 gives 1.506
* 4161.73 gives 1.228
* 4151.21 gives 1.485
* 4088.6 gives 1.198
